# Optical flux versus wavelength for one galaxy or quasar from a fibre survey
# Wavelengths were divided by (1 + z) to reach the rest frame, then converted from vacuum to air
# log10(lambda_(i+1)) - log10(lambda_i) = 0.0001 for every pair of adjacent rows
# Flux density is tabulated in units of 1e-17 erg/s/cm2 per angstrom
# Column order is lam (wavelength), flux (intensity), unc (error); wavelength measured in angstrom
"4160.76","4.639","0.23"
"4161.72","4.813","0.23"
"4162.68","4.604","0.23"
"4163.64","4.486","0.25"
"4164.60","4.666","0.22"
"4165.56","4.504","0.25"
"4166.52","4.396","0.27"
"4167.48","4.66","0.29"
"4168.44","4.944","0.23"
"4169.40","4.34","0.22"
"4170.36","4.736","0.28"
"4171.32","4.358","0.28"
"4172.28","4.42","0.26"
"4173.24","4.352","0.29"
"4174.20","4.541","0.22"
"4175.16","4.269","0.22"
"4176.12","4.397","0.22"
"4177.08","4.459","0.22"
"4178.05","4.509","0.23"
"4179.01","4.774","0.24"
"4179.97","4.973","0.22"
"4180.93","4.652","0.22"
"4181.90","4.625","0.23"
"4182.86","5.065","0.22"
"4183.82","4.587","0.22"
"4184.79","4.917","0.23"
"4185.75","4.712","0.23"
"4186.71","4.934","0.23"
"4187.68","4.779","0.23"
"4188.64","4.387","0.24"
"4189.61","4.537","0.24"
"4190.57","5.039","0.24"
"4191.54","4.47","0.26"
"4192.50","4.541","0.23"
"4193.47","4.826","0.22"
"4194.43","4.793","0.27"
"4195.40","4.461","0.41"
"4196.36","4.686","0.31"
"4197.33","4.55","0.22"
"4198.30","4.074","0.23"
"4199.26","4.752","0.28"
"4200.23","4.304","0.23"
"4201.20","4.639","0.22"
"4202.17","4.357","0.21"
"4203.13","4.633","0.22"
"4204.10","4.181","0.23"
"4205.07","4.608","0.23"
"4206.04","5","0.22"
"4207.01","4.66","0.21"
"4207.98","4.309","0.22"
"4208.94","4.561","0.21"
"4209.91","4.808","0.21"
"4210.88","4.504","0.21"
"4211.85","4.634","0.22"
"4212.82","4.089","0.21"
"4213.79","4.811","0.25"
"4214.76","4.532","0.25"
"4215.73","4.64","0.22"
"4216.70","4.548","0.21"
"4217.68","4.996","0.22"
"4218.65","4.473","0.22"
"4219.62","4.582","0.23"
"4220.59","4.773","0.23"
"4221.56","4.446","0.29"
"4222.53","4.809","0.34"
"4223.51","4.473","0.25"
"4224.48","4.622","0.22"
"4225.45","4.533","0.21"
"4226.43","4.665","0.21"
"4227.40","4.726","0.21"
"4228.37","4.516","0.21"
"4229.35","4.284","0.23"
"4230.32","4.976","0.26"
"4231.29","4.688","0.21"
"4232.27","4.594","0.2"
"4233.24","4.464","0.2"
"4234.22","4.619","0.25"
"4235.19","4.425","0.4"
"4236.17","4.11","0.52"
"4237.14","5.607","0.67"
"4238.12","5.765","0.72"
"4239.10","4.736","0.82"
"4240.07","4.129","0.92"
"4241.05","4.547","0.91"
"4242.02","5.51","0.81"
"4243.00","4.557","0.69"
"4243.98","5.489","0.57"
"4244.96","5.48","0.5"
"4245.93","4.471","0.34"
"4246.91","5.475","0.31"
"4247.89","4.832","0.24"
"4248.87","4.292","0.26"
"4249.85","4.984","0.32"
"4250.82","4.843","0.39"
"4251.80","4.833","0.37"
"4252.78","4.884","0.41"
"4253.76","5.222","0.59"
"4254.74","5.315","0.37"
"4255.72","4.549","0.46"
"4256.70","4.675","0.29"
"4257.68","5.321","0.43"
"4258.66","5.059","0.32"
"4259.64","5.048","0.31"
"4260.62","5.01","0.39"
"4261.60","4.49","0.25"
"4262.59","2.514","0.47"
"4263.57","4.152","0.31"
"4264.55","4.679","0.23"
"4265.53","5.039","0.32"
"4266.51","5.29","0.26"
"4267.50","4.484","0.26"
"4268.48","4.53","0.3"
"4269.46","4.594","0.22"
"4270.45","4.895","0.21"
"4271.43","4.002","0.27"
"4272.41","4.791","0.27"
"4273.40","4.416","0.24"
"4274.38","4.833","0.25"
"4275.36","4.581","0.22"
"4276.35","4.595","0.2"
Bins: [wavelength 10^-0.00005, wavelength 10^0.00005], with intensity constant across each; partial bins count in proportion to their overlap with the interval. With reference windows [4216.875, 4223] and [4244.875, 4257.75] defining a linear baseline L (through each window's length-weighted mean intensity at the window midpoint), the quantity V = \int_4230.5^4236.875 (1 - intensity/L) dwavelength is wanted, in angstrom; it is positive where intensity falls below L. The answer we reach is 0.3 angstrom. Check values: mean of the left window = 4.67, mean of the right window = 4.91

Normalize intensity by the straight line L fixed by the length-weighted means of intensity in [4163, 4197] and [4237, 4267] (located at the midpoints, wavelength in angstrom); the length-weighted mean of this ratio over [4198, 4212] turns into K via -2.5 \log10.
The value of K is 0.04 mag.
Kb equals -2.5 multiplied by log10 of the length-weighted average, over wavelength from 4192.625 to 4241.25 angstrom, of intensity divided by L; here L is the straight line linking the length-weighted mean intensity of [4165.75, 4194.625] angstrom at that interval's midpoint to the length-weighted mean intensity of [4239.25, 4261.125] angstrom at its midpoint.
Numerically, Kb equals 0.04 mag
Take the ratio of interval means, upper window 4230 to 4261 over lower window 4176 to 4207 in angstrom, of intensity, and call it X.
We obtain 1.1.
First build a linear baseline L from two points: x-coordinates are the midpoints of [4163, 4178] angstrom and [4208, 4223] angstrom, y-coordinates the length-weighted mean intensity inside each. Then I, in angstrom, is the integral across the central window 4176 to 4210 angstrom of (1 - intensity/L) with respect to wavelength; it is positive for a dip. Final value -0.5 angstrom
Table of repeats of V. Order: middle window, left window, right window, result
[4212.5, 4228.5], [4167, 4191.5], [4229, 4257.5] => 0.5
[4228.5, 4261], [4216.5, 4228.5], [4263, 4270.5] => -1.5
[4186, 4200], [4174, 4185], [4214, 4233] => 0.0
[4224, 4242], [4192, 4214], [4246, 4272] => -0.2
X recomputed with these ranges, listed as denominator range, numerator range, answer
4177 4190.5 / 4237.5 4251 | 1.05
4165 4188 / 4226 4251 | 1.04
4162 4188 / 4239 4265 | 1.04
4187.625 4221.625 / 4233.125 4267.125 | 1.05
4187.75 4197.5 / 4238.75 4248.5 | 1.06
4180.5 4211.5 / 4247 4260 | 1.07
